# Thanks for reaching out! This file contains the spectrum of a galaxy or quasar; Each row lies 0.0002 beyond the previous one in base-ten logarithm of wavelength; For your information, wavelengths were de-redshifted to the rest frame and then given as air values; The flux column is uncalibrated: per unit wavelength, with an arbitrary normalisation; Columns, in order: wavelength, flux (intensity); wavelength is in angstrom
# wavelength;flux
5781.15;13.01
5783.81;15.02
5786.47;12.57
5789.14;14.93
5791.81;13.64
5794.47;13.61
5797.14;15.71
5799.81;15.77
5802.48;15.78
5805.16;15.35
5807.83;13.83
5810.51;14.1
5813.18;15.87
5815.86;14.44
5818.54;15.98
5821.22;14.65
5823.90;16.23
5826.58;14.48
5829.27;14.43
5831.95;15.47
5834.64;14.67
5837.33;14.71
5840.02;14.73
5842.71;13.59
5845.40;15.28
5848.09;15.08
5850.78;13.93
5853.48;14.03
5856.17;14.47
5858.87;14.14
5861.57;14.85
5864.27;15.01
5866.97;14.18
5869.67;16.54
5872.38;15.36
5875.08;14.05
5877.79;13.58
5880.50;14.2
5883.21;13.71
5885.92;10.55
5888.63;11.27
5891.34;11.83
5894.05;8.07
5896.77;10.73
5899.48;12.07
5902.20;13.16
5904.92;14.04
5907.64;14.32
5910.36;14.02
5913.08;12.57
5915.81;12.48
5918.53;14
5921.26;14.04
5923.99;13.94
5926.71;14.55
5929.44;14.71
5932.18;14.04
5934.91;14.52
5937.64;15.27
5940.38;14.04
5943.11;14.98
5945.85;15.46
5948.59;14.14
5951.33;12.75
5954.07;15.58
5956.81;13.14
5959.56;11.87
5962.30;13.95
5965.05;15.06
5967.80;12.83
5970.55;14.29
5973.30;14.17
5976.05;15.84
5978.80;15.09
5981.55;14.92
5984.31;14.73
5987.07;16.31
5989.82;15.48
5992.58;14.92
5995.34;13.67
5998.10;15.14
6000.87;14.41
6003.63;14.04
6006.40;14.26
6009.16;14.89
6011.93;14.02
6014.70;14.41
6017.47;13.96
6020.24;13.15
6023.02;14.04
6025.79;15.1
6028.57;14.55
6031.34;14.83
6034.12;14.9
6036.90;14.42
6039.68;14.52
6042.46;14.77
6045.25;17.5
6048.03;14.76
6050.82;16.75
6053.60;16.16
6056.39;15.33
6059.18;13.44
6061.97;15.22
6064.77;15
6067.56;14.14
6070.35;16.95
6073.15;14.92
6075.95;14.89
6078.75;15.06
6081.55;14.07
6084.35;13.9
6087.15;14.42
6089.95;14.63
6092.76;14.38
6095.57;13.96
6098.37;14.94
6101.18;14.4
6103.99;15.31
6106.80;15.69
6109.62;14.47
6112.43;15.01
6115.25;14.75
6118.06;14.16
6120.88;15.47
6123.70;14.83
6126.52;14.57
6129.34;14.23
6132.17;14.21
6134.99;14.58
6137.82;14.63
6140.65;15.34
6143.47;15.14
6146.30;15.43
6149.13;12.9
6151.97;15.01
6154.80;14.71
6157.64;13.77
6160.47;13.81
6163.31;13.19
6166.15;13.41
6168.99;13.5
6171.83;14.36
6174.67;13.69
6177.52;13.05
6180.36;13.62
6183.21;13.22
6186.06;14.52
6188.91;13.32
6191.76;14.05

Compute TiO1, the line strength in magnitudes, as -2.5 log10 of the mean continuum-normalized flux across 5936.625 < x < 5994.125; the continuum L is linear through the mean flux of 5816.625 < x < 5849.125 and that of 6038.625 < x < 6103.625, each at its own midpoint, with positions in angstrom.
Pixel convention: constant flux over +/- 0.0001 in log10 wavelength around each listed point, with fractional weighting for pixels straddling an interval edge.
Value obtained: 0.03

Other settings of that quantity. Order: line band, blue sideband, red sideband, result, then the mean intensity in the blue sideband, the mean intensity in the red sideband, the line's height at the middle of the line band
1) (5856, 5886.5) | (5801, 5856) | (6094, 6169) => 0.04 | 14.8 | 14.5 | 14.8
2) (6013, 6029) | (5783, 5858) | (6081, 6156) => 0.04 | 14.7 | 14.6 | 14.7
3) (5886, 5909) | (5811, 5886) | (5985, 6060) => 0.23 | 14.6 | 14.8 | 14.7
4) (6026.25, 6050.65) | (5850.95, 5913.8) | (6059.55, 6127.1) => -0.05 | 13.4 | 14.8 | 14.4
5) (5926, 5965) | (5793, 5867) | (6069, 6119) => 0.04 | 14.8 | 14.8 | 14.8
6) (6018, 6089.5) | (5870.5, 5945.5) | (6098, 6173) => -0.06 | 13.4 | 14.5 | 14.1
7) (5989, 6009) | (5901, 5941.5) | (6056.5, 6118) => -0.02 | 14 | 14.7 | 14.3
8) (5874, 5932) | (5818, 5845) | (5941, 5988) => 0.13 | 14.9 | 14.4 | 14.6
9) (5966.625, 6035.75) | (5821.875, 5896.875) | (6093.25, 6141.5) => -0.01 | 14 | 14.7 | 14.4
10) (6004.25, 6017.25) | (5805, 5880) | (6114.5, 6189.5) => 0.01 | 14.7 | 14.2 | 14.4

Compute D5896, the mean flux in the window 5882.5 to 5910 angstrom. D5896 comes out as 12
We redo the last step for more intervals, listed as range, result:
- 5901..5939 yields 14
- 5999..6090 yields 14.8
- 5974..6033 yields 14.7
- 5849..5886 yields 14.3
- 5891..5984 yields 13.8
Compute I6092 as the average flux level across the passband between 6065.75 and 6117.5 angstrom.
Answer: 14.8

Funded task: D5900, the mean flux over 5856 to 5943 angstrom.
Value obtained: 13.6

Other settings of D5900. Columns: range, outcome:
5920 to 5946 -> 14.5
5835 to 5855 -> 14.5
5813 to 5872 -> 14.8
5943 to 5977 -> 14.1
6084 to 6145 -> 14.7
